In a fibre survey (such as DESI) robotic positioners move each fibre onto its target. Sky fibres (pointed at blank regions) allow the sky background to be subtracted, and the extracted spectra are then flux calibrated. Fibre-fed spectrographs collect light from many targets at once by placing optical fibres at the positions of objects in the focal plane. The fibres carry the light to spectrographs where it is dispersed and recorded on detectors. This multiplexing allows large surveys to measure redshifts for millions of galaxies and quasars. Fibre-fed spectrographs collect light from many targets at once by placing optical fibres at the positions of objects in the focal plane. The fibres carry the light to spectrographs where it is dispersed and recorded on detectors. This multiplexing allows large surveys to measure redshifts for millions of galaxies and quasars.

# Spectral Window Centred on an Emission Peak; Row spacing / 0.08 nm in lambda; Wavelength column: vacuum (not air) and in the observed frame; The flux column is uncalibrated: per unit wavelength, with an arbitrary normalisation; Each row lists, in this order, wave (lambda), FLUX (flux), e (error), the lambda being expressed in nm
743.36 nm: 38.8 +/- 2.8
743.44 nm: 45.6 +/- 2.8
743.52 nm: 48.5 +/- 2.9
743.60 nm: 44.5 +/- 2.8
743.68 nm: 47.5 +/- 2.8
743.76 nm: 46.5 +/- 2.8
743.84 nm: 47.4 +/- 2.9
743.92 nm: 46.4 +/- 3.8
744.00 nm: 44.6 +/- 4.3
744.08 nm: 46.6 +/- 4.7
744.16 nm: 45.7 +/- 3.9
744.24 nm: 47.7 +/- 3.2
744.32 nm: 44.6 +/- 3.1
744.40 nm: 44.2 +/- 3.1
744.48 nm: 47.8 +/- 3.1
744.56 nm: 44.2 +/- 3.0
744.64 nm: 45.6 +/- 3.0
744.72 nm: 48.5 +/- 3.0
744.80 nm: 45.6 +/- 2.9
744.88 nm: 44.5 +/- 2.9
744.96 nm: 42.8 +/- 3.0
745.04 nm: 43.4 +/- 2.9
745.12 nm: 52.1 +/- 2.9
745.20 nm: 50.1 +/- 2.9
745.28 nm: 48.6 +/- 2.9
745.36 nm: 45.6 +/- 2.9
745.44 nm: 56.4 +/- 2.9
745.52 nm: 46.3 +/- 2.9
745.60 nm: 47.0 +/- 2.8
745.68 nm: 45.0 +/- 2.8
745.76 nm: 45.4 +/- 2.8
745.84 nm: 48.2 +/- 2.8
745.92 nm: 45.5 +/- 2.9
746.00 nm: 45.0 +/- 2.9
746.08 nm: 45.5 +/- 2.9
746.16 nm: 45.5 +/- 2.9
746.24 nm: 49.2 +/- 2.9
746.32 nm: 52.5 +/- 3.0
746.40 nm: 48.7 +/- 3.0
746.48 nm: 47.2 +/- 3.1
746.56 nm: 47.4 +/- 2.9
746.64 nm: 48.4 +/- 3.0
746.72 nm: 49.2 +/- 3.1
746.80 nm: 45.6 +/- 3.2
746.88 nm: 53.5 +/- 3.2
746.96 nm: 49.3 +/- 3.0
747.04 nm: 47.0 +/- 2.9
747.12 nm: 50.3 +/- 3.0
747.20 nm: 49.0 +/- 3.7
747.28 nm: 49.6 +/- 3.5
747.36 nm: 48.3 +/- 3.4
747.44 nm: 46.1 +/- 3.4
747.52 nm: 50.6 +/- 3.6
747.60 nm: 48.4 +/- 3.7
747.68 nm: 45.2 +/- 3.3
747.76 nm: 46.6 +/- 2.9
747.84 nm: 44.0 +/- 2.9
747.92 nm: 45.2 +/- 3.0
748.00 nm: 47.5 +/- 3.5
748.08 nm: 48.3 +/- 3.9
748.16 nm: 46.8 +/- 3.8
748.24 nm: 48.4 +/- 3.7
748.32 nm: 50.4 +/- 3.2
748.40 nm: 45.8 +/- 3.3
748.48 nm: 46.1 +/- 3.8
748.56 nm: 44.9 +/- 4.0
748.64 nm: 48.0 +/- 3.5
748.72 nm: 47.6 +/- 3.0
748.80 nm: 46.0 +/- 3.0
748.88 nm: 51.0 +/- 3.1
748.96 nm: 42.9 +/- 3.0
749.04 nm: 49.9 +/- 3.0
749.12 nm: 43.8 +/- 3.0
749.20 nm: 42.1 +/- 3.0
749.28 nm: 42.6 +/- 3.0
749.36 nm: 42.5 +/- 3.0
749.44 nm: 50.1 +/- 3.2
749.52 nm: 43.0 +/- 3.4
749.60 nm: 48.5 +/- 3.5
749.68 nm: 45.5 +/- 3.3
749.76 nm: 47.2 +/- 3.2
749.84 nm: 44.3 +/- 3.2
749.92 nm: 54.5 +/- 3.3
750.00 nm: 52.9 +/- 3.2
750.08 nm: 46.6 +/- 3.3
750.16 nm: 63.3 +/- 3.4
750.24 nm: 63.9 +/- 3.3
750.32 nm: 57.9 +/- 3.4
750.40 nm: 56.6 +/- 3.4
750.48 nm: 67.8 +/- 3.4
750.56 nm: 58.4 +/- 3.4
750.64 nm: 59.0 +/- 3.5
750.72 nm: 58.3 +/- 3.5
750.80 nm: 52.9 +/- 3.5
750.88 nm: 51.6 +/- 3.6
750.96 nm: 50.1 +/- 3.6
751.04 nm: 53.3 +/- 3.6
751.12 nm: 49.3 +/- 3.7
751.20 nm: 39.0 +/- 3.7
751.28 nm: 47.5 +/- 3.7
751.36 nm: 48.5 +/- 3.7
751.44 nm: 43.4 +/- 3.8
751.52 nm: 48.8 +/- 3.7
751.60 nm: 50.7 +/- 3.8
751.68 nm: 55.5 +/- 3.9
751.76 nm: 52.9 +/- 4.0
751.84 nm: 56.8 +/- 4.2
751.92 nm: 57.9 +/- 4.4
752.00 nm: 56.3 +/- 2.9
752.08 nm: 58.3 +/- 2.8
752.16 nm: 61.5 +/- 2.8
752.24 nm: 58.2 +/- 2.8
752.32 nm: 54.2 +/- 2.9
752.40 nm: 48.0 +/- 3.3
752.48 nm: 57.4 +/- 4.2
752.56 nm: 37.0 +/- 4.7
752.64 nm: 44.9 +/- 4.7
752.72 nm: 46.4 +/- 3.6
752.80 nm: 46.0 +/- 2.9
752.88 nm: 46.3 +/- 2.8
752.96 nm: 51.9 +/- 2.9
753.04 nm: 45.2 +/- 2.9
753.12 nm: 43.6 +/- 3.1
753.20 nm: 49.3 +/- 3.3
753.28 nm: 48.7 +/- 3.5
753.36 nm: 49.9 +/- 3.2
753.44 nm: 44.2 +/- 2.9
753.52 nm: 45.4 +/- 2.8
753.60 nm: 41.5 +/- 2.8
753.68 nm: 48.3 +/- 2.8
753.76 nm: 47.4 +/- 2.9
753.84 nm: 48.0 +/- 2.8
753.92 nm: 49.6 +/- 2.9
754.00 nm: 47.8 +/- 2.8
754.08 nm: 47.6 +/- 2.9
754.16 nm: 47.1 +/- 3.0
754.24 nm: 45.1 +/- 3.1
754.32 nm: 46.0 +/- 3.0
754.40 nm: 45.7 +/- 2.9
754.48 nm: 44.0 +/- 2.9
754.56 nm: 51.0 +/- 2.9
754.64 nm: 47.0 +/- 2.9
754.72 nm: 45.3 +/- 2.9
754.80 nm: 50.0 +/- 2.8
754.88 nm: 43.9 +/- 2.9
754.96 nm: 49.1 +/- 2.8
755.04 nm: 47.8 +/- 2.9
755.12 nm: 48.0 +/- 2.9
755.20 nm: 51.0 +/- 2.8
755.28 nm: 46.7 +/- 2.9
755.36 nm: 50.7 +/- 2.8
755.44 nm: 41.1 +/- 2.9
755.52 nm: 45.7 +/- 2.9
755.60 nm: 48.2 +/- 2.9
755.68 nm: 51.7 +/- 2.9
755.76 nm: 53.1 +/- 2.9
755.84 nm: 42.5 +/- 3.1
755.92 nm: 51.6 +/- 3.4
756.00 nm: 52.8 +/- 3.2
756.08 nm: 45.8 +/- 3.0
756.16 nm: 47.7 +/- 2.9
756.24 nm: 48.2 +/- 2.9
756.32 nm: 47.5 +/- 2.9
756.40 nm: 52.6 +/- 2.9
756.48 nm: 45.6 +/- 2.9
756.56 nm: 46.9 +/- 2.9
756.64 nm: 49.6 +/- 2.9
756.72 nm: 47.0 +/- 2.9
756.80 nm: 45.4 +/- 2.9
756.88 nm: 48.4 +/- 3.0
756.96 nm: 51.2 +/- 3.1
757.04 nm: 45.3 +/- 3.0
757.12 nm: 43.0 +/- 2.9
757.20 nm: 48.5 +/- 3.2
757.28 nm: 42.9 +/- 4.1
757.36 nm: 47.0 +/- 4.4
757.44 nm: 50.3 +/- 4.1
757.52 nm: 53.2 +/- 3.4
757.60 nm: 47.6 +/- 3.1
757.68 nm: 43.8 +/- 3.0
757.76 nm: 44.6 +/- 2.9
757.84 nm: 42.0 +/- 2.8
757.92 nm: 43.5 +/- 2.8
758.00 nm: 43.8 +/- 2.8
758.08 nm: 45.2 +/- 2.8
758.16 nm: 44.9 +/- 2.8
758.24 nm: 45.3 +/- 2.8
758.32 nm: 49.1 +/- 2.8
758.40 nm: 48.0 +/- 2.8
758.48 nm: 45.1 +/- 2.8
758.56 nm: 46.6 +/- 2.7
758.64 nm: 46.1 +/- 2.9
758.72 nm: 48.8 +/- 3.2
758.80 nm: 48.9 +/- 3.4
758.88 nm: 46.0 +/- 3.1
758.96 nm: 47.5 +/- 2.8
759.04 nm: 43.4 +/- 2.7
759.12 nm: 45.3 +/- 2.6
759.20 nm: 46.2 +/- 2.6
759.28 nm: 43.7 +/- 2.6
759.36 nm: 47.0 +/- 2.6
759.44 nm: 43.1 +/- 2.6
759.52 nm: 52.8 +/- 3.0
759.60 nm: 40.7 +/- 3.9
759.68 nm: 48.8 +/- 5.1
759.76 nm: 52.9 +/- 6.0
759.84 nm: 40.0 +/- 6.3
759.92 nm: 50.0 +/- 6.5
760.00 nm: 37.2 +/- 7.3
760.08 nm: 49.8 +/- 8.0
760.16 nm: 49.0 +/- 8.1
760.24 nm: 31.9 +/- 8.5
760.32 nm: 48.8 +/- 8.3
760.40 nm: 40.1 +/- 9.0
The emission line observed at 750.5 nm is [S II] 6716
